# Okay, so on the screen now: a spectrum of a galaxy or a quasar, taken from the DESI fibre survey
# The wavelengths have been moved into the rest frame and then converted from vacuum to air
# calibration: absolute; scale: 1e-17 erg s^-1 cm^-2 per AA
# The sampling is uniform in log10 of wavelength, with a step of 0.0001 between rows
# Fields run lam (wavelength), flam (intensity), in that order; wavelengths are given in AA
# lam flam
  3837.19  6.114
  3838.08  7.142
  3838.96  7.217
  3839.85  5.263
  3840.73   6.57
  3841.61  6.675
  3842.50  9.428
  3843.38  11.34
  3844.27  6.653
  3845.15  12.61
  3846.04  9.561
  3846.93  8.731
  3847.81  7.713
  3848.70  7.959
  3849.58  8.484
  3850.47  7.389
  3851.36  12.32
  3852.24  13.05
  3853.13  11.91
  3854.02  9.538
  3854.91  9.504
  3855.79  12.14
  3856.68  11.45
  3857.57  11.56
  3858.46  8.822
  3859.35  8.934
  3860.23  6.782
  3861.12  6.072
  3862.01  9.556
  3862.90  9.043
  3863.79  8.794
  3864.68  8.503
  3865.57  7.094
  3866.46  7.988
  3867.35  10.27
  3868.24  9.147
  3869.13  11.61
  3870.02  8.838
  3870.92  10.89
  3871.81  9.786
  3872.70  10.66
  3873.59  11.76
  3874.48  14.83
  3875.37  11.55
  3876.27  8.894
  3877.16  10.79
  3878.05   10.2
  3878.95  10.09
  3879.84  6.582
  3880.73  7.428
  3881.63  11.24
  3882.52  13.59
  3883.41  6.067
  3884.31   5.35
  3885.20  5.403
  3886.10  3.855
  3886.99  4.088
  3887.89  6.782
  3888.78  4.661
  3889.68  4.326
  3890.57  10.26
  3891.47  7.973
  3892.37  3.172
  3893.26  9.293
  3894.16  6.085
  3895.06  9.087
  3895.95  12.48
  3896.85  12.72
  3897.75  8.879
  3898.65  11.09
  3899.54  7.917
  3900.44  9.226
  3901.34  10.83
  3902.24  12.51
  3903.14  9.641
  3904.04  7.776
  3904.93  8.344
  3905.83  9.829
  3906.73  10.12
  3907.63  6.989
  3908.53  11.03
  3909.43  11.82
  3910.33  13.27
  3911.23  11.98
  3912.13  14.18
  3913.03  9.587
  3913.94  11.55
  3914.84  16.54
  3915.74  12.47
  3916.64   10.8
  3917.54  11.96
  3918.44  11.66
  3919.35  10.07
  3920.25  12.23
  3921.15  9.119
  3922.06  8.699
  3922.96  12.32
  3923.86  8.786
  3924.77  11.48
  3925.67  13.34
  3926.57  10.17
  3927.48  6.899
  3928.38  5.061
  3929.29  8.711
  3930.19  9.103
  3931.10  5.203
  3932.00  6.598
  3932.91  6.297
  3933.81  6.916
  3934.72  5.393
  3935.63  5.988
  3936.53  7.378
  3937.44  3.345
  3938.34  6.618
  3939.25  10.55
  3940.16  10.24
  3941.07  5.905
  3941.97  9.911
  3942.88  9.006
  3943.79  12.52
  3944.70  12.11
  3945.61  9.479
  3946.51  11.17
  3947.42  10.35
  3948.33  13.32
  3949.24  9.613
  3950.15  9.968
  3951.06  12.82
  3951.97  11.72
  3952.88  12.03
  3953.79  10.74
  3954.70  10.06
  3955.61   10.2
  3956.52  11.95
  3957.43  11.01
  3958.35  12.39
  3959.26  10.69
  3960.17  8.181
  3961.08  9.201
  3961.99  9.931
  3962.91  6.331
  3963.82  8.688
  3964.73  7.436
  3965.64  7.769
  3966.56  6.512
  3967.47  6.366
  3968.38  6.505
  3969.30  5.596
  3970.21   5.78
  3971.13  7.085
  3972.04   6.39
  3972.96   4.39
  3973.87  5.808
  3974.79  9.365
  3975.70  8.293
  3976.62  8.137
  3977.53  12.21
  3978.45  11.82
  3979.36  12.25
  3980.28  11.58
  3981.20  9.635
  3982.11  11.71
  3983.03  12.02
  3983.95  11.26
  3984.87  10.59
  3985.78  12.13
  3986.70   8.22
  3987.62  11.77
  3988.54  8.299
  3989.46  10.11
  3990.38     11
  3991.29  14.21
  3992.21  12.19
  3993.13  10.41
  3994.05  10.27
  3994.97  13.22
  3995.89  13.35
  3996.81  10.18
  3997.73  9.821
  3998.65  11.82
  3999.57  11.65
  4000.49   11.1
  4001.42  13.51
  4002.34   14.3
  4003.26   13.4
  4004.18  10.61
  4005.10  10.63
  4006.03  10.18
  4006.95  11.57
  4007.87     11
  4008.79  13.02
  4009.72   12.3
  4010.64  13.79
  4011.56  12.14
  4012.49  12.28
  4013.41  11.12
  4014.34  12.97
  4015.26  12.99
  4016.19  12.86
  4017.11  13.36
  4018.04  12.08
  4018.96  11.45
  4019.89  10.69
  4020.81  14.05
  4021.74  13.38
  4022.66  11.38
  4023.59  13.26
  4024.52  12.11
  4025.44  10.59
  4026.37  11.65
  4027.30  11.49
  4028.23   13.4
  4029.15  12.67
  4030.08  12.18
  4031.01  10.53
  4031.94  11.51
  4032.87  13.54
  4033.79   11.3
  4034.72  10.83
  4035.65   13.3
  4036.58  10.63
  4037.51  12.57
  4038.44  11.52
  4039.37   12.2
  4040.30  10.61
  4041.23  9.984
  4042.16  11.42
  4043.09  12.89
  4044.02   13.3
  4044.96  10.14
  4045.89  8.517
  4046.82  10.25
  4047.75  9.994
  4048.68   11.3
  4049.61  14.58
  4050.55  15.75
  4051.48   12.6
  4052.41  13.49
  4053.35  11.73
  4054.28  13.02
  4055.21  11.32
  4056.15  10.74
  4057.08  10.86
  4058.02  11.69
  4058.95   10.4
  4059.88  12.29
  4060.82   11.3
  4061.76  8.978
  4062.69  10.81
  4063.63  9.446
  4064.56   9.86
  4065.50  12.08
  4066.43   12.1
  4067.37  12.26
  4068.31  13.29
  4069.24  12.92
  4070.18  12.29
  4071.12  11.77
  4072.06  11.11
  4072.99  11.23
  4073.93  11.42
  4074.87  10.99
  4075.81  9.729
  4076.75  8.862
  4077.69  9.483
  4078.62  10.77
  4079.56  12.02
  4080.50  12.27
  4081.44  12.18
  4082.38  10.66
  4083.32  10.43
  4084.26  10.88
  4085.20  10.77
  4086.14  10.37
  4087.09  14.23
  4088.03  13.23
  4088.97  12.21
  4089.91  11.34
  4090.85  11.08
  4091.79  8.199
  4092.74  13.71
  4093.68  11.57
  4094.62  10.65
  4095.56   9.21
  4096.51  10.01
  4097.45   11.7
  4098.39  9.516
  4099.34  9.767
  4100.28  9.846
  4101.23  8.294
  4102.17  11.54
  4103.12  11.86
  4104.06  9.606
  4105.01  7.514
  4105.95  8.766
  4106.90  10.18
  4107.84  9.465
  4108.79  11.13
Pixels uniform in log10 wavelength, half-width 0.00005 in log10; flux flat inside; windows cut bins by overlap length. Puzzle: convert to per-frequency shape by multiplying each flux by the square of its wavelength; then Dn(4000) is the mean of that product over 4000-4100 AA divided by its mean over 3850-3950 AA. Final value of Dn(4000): 1.3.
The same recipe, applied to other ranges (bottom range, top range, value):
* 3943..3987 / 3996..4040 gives 1.28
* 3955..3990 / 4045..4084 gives 1.30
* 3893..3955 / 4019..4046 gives 1.26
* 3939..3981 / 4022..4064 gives 1.29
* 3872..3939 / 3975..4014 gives 1.30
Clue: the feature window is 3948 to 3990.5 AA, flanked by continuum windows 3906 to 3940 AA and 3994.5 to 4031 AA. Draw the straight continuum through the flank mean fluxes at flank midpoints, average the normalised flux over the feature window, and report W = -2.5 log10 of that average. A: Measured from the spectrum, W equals 0.14 mag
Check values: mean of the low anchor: 9.58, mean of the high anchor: 12.1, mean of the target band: 9.53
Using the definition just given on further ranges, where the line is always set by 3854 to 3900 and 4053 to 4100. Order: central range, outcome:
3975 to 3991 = -0.059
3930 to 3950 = 0.134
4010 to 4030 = -0.175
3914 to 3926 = -0.219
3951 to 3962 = -0.106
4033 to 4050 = -0.066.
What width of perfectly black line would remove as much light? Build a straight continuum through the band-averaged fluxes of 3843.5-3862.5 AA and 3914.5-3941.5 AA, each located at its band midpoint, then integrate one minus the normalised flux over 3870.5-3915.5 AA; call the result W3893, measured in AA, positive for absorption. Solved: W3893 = -1.1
